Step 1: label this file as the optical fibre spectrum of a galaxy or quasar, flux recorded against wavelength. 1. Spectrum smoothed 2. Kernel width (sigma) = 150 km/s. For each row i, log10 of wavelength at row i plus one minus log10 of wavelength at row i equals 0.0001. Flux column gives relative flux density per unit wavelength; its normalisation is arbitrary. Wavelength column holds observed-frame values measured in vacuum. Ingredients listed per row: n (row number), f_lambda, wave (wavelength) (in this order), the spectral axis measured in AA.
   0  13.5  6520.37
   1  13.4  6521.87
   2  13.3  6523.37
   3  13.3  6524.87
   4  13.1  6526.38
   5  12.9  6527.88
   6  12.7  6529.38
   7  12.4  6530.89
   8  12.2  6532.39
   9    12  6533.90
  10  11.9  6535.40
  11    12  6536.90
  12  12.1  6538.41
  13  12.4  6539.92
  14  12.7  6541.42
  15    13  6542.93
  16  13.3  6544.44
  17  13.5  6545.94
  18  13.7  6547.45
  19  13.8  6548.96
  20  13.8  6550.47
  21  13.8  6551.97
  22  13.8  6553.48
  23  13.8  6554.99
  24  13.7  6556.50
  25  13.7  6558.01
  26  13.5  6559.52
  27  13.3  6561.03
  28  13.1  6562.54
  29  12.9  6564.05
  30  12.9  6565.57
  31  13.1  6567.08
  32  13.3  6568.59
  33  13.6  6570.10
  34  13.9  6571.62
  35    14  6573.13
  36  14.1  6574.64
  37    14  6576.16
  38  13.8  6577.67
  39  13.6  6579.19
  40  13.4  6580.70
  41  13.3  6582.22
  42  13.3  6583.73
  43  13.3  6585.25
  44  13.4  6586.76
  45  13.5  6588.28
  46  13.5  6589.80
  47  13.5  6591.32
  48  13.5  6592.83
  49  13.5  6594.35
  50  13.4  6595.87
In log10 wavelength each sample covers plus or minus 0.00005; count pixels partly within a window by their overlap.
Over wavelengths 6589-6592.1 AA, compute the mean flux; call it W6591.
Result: 13.5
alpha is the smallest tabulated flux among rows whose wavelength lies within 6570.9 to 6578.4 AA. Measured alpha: 13.8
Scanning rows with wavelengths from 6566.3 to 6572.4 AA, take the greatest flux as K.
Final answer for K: 13.9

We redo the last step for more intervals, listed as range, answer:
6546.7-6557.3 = 13.8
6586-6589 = 13.5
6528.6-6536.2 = 12.7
